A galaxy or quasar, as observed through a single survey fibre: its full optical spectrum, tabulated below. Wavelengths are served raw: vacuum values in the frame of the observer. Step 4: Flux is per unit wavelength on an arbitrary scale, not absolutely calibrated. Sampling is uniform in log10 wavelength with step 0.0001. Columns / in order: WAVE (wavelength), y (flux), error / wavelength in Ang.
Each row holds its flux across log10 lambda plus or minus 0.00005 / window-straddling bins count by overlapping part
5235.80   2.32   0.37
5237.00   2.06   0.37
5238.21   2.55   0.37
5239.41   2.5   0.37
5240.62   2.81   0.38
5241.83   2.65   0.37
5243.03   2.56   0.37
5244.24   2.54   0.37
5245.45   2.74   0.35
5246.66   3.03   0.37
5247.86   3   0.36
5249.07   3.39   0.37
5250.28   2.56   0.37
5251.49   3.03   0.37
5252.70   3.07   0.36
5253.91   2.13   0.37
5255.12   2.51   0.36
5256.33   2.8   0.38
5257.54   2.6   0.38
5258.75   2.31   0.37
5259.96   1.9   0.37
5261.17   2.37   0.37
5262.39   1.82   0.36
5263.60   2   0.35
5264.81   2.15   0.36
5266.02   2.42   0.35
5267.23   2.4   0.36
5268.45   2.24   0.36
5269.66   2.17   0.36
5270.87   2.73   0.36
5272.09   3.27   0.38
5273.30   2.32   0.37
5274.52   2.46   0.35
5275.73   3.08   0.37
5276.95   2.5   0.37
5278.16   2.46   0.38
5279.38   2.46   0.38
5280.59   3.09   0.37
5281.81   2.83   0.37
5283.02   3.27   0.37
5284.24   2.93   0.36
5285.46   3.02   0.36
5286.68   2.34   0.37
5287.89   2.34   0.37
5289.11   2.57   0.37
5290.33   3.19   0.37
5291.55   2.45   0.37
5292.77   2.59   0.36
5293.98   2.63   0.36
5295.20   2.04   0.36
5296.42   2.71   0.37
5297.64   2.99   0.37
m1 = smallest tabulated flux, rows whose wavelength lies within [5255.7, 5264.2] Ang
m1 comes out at 1.82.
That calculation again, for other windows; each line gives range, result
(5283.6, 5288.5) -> 2.34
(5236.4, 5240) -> 2.06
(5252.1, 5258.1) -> 2.13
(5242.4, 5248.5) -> 2.54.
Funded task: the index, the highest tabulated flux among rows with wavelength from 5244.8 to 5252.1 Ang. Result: 3.39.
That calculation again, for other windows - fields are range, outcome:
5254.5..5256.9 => 2.8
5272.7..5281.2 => 3.09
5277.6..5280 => 2.46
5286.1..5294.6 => 3.19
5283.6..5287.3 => 3.02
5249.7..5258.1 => 3.07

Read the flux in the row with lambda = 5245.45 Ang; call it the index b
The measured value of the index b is 2.74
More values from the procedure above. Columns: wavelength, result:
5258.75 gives 2.31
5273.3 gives 2.32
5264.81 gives 2.15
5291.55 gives 2.45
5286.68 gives 2.34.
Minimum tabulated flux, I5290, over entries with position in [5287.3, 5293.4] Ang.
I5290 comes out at 2.34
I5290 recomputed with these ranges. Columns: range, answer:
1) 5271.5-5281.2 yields 2.32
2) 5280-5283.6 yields 2.83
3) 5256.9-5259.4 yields 2.31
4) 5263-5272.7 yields 2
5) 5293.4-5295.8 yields 2.04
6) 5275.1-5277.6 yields 2.5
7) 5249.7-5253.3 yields 2.56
